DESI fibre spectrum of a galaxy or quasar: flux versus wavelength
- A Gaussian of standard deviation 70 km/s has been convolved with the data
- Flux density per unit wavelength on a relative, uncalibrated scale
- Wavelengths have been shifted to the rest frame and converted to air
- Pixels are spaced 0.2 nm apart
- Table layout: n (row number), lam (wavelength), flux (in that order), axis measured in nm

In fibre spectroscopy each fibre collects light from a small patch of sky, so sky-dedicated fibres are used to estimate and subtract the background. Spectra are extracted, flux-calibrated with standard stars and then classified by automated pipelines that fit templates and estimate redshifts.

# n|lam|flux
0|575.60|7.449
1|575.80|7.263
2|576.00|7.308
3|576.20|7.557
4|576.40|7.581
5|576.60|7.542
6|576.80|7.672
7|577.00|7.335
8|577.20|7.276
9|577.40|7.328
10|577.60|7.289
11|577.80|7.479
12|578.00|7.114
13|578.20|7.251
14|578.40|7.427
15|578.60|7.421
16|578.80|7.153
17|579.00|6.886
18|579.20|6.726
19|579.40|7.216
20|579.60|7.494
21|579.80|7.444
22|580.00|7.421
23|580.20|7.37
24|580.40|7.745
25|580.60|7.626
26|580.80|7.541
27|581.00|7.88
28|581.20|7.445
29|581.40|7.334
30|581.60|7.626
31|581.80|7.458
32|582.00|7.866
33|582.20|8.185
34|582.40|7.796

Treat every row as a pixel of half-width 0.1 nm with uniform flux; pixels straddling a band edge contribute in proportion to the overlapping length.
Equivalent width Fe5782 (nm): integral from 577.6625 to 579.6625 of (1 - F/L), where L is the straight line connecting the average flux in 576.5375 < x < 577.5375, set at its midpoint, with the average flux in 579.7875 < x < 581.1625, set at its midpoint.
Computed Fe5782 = 0.08 nm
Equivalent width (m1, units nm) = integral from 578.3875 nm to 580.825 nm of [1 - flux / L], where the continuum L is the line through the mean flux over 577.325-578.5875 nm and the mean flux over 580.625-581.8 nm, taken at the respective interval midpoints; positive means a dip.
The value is 0.04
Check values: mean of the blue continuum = 7.32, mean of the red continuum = 7.56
